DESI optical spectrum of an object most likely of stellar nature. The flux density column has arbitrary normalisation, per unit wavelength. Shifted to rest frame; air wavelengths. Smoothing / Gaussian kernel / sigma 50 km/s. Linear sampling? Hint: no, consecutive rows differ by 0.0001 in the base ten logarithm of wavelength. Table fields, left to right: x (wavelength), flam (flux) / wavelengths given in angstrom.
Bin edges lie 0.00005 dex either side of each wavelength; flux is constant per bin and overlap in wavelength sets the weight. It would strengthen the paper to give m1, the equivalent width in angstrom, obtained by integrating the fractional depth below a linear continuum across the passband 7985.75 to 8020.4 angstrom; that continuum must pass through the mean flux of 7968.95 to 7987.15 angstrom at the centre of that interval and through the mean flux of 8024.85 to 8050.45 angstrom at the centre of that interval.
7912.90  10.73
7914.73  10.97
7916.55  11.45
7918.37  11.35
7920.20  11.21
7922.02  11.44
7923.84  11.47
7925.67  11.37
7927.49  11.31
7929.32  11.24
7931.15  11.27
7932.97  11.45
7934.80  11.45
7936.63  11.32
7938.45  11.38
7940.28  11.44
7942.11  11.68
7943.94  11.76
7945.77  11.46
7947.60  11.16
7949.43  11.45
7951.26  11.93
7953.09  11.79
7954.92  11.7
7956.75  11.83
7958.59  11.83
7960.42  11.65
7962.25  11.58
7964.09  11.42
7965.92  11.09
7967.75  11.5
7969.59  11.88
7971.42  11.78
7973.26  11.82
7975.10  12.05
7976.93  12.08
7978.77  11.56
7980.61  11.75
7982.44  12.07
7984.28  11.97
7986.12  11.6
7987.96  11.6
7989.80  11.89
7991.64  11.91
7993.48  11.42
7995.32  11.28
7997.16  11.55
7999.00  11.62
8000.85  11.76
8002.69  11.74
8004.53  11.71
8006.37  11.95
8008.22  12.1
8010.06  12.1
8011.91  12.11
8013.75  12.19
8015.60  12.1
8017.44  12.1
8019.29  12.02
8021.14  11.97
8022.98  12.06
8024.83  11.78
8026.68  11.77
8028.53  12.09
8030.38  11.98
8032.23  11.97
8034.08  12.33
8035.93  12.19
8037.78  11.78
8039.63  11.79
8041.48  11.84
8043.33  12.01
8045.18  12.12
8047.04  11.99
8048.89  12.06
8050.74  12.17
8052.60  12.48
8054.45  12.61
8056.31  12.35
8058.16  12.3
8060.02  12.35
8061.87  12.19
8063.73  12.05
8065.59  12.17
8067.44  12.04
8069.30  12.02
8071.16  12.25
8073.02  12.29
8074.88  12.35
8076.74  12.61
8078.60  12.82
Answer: 0.2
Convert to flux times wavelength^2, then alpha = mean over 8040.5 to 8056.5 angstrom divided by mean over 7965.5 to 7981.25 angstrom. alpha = 1.1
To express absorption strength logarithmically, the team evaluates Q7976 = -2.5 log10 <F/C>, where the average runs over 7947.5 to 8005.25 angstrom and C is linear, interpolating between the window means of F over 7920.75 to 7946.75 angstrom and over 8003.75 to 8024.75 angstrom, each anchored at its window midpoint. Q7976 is 0.00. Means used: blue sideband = 11.4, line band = 11.7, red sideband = 12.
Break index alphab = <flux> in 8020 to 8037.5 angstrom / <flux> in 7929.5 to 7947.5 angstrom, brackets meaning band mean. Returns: 1.0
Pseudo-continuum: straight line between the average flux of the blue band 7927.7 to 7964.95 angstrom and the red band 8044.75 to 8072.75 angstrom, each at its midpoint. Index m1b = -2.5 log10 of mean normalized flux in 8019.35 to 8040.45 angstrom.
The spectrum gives 0.01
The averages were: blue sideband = 11.5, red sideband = 12.2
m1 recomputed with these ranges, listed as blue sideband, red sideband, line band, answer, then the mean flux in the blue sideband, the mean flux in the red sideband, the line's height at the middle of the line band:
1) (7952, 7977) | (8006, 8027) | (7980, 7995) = 0.1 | 11.7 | 12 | 11.8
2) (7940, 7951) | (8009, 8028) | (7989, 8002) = 0.3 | 11.5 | 12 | 11.9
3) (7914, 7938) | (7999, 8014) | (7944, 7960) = -0.2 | 11.3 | 11.9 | 11.5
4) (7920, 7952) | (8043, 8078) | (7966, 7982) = -0.1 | 11.4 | 12.2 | 11.7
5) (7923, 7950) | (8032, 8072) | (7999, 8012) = 0.0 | 11.4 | 12.1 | 11.8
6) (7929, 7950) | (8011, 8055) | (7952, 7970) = -0.1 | 11.4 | 12.1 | 11.6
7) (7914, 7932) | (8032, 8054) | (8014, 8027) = -0.1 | 11.3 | 12.1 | 11.9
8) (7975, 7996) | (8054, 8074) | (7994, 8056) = 0.1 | 11.8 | 12.2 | 12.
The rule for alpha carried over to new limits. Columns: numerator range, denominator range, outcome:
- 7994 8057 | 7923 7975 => 1.06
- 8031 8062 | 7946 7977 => 1.06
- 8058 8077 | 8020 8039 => 1.03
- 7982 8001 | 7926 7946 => 1.04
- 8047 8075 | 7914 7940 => 1.12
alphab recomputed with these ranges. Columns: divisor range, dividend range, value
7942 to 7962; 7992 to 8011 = 1.01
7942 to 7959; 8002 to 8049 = 1.03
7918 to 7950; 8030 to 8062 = 1.07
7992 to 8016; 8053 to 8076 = 1.04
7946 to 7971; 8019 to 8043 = 1.03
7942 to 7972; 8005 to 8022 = 1.04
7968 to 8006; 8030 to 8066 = 1.03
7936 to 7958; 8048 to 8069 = 1.06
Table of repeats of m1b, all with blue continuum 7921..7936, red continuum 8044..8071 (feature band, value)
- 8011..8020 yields -0.02 mag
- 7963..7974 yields 0.01 mag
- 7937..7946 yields -0.01 mag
